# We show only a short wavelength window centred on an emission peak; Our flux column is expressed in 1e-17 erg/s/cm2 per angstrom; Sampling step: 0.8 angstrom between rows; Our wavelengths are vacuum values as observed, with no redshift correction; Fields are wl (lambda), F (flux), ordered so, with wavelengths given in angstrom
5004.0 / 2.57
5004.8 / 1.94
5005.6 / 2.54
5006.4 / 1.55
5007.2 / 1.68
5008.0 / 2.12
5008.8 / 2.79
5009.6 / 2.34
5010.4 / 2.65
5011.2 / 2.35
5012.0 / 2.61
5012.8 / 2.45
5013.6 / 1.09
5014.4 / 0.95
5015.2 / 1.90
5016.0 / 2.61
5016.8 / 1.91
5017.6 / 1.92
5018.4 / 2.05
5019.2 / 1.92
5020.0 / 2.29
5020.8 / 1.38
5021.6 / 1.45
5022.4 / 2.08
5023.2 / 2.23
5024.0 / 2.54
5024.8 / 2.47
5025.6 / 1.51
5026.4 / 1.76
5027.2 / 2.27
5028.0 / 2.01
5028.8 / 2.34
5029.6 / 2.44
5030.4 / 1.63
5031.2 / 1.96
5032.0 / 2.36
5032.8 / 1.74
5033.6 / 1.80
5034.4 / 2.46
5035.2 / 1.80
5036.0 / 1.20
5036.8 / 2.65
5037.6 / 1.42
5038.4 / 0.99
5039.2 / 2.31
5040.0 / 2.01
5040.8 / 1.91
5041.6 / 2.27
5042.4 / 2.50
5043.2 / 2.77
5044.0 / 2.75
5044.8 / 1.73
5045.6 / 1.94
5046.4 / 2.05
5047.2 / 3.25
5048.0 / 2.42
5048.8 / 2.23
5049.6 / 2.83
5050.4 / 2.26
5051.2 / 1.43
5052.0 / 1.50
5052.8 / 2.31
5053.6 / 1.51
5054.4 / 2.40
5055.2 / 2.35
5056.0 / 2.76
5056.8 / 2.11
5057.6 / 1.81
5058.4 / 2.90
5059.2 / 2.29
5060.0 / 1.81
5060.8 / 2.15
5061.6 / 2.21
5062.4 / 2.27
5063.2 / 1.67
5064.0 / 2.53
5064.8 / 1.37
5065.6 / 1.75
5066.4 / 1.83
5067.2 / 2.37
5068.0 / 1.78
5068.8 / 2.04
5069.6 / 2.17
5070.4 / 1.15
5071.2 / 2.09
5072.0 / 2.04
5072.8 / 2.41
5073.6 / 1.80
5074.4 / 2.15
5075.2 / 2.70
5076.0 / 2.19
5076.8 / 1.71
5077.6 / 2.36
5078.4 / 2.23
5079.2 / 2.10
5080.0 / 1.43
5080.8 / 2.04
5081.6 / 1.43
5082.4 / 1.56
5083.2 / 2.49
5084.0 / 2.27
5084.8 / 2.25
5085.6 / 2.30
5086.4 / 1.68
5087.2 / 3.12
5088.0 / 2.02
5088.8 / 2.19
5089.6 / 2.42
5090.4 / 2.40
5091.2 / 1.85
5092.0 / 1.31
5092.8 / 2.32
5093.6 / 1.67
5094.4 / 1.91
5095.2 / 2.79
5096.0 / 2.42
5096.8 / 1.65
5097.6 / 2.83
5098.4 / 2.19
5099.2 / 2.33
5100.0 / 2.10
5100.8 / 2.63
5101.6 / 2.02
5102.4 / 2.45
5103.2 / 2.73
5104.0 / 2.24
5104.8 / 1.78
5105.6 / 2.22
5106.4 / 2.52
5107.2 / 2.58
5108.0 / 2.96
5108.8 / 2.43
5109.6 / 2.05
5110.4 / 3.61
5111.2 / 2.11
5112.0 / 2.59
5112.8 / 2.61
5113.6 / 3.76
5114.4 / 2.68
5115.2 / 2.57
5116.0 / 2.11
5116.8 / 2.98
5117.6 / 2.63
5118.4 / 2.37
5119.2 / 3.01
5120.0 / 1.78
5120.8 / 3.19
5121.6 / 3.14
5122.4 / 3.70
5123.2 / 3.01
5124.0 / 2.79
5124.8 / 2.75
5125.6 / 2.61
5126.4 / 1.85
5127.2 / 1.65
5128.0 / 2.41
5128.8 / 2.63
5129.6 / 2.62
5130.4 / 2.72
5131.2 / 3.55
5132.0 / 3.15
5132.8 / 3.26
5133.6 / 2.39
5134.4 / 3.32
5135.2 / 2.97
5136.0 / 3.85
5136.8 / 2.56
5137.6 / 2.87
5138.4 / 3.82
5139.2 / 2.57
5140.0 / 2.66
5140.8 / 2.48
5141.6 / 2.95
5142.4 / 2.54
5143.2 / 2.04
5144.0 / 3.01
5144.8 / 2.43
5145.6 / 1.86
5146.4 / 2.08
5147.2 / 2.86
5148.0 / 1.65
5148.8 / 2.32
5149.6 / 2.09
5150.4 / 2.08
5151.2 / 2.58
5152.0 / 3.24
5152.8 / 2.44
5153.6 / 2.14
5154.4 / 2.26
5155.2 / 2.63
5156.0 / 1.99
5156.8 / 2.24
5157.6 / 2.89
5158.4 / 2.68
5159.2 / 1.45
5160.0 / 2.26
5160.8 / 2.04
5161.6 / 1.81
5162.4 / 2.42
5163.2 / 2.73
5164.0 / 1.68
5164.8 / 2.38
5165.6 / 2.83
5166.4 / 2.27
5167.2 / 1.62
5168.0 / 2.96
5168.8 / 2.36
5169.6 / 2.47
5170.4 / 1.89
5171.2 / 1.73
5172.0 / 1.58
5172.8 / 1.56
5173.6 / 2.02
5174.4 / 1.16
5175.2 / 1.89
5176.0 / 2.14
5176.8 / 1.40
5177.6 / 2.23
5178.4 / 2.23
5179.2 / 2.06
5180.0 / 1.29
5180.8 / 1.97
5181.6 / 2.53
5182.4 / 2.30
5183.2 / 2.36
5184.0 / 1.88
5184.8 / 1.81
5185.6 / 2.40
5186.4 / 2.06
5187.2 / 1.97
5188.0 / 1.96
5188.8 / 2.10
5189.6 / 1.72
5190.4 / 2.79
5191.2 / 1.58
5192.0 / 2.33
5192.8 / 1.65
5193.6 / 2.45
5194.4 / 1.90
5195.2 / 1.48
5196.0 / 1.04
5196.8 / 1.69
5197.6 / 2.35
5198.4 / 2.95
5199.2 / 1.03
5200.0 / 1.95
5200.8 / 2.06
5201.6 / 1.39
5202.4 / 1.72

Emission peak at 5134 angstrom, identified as Mg II 2798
